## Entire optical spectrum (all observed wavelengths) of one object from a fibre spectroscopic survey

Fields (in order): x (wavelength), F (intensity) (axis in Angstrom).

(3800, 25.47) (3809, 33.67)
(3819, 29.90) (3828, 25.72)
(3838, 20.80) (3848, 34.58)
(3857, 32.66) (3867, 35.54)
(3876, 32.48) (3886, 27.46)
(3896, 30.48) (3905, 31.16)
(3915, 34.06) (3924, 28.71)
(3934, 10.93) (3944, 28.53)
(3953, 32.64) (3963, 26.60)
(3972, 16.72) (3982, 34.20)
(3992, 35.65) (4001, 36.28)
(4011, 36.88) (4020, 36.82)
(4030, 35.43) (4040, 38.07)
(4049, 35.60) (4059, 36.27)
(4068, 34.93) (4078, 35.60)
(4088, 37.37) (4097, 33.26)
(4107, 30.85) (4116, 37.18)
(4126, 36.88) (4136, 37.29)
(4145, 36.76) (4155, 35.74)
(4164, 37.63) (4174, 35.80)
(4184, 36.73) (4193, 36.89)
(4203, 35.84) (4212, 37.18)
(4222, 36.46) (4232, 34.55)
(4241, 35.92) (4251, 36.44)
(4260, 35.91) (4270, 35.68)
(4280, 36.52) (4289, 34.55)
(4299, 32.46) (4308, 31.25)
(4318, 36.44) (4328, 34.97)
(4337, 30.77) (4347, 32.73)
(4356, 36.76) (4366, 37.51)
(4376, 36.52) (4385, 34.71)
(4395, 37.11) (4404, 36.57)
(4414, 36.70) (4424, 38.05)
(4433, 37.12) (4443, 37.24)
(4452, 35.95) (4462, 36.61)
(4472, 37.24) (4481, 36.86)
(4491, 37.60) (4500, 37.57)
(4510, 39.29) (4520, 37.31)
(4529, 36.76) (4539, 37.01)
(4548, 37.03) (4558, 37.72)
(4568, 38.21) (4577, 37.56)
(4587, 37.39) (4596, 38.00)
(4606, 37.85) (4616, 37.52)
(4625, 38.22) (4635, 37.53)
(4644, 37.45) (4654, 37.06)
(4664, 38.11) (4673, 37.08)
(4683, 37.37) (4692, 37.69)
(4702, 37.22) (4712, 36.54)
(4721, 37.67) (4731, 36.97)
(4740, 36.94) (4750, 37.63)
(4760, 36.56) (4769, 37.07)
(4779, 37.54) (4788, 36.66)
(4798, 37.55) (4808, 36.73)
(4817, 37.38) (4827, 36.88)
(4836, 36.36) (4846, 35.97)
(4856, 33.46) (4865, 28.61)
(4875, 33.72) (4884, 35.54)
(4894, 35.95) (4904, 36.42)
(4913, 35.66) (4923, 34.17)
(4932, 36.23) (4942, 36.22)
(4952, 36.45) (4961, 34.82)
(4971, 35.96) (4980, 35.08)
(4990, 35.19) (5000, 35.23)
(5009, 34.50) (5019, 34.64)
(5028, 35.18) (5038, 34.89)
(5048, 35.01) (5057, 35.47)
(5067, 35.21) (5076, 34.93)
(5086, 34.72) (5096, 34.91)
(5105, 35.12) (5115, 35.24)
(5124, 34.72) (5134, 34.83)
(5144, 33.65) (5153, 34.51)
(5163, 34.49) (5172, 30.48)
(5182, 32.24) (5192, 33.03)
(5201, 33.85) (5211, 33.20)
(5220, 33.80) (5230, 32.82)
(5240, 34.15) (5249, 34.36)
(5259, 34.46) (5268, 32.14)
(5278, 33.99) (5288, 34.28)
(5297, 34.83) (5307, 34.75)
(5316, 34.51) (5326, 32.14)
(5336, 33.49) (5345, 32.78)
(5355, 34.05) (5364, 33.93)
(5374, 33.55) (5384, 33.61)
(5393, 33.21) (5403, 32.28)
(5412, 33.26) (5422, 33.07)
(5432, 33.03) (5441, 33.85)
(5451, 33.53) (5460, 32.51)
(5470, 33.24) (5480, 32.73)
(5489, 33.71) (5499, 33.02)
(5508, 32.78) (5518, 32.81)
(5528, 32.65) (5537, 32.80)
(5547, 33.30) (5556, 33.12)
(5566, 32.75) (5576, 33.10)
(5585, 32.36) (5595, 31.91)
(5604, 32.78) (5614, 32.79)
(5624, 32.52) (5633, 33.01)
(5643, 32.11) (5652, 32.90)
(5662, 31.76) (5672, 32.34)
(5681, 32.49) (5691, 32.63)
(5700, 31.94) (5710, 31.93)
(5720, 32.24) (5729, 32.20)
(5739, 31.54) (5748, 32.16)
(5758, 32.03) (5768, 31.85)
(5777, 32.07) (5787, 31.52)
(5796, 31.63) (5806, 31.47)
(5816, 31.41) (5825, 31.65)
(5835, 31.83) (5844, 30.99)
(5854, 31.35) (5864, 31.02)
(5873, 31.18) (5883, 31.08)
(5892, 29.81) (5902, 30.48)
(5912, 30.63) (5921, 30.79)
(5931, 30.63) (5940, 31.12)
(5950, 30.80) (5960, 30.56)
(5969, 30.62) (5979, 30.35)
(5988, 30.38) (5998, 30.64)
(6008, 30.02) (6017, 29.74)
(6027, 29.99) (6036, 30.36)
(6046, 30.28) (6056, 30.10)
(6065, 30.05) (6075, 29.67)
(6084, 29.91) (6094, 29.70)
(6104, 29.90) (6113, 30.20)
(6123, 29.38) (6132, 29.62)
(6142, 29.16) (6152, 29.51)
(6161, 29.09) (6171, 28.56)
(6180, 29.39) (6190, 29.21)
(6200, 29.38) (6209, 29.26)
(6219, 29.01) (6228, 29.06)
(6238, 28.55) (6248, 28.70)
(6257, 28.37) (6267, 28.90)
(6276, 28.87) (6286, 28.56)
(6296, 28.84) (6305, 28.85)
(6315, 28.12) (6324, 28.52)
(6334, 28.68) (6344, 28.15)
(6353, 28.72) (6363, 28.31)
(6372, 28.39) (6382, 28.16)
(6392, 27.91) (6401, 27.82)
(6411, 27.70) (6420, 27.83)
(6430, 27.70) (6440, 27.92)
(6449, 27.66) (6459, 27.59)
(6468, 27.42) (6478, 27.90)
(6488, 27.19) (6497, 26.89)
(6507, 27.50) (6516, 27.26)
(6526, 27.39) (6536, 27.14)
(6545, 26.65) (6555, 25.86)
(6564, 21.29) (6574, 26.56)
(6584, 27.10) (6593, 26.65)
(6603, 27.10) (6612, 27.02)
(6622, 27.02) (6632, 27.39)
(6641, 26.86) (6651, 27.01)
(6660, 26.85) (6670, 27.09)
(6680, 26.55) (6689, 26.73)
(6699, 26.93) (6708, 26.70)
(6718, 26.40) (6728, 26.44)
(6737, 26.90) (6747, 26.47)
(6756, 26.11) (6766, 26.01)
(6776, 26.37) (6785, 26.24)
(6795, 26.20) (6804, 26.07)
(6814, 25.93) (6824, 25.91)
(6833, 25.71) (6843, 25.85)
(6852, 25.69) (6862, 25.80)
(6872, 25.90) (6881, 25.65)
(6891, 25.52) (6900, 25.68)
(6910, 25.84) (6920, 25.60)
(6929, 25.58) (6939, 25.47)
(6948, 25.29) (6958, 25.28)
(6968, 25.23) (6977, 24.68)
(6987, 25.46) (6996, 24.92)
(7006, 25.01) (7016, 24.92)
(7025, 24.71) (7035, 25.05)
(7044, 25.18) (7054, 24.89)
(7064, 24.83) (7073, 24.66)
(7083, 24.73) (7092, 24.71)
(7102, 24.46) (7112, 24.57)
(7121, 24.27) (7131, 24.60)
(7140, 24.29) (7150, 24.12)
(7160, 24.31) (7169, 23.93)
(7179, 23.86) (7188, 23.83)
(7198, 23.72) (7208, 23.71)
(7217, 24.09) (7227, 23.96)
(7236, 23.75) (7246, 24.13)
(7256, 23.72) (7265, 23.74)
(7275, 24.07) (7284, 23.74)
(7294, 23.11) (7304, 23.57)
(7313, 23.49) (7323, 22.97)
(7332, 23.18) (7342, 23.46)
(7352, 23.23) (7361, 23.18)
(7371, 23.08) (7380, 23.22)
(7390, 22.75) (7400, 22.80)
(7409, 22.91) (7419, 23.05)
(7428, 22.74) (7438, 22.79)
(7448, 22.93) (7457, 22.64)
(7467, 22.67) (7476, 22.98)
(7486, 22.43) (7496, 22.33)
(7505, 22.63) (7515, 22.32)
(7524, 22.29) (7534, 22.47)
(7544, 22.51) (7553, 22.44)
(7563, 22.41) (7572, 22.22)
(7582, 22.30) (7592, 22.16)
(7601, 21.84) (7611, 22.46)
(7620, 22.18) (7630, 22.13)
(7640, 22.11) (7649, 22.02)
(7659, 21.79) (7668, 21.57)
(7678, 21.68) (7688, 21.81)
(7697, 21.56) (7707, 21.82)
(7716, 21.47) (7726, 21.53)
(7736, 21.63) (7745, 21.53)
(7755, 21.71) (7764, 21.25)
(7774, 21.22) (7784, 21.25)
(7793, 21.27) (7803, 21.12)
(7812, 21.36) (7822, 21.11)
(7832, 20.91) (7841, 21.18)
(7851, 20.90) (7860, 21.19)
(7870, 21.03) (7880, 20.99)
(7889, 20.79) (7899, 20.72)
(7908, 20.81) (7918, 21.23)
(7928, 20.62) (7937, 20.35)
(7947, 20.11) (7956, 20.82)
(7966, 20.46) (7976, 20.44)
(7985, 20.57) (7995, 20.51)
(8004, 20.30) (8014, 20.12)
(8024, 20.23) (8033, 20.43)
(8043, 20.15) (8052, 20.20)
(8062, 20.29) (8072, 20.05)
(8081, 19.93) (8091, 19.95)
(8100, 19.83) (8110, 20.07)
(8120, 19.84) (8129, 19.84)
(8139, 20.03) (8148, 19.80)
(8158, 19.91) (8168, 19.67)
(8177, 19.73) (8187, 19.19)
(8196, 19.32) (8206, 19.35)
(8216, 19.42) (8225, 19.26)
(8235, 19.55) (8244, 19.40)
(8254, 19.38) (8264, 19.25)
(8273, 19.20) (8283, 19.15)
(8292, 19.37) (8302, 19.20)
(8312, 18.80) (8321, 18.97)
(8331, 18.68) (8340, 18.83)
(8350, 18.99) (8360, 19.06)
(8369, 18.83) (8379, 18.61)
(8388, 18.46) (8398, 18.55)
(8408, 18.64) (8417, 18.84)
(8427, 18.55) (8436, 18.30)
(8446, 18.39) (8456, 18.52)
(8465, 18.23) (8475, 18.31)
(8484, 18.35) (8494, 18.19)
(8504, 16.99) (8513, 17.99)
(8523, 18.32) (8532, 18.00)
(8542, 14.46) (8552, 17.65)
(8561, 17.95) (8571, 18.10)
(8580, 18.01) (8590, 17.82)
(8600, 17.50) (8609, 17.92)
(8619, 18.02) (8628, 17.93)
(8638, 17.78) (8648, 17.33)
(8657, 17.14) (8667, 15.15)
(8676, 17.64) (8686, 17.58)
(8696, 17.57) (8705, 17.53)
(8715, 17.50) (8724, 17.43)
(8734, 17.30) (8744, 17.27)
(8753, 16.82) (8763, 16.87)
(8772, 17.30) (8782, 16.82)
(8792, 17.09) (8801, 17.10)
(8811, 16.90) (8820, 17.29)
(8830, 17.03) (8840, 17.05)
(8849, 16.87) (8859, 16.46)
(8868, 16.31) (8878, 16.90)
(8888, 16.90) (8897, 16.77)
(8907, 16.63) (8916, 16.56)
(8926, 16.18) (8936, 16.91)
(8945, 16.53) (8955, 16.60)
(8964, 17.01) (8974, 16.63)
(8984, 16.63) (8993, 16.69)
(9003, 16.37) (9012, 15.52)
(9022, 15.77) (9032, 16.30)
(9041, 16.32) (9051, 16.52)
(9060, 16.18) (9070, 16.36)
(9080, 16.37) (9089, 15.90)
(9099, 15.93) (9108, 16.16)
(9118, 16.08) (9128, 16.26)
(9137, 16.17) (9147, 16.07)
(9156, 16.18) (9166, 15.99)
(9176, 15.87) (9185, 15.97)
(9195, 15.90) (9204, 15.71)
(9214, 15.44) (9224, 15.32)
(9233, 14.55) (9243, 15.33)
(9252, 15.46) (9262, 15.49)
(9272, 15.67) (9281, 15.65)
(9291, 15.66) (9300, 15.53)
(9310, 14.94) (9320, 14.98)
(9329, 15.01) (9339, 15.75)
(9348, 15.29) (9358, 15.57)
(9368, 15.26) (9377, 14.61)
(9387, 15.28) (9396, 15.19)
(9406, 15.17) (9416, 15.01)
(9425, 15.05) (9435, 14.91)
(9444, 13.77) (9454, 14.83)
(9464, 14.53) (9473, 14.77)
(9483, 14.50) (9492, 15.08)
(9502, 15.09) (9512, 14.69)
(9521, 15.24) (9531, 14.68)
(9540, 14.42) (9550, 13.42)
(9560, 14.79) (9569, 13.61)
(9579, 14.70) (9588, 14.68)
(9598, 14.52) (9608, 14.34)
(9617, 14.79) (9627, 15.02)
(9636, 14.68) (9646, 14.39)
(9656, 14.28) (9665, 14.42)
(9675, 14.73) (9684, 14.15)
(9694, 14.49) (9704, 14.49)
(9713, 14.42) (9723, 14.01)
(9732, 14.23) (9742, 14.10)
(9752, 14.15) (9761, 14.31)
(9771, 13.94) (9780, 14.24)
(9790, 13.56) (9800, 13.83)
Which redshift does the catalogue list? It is 0.000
